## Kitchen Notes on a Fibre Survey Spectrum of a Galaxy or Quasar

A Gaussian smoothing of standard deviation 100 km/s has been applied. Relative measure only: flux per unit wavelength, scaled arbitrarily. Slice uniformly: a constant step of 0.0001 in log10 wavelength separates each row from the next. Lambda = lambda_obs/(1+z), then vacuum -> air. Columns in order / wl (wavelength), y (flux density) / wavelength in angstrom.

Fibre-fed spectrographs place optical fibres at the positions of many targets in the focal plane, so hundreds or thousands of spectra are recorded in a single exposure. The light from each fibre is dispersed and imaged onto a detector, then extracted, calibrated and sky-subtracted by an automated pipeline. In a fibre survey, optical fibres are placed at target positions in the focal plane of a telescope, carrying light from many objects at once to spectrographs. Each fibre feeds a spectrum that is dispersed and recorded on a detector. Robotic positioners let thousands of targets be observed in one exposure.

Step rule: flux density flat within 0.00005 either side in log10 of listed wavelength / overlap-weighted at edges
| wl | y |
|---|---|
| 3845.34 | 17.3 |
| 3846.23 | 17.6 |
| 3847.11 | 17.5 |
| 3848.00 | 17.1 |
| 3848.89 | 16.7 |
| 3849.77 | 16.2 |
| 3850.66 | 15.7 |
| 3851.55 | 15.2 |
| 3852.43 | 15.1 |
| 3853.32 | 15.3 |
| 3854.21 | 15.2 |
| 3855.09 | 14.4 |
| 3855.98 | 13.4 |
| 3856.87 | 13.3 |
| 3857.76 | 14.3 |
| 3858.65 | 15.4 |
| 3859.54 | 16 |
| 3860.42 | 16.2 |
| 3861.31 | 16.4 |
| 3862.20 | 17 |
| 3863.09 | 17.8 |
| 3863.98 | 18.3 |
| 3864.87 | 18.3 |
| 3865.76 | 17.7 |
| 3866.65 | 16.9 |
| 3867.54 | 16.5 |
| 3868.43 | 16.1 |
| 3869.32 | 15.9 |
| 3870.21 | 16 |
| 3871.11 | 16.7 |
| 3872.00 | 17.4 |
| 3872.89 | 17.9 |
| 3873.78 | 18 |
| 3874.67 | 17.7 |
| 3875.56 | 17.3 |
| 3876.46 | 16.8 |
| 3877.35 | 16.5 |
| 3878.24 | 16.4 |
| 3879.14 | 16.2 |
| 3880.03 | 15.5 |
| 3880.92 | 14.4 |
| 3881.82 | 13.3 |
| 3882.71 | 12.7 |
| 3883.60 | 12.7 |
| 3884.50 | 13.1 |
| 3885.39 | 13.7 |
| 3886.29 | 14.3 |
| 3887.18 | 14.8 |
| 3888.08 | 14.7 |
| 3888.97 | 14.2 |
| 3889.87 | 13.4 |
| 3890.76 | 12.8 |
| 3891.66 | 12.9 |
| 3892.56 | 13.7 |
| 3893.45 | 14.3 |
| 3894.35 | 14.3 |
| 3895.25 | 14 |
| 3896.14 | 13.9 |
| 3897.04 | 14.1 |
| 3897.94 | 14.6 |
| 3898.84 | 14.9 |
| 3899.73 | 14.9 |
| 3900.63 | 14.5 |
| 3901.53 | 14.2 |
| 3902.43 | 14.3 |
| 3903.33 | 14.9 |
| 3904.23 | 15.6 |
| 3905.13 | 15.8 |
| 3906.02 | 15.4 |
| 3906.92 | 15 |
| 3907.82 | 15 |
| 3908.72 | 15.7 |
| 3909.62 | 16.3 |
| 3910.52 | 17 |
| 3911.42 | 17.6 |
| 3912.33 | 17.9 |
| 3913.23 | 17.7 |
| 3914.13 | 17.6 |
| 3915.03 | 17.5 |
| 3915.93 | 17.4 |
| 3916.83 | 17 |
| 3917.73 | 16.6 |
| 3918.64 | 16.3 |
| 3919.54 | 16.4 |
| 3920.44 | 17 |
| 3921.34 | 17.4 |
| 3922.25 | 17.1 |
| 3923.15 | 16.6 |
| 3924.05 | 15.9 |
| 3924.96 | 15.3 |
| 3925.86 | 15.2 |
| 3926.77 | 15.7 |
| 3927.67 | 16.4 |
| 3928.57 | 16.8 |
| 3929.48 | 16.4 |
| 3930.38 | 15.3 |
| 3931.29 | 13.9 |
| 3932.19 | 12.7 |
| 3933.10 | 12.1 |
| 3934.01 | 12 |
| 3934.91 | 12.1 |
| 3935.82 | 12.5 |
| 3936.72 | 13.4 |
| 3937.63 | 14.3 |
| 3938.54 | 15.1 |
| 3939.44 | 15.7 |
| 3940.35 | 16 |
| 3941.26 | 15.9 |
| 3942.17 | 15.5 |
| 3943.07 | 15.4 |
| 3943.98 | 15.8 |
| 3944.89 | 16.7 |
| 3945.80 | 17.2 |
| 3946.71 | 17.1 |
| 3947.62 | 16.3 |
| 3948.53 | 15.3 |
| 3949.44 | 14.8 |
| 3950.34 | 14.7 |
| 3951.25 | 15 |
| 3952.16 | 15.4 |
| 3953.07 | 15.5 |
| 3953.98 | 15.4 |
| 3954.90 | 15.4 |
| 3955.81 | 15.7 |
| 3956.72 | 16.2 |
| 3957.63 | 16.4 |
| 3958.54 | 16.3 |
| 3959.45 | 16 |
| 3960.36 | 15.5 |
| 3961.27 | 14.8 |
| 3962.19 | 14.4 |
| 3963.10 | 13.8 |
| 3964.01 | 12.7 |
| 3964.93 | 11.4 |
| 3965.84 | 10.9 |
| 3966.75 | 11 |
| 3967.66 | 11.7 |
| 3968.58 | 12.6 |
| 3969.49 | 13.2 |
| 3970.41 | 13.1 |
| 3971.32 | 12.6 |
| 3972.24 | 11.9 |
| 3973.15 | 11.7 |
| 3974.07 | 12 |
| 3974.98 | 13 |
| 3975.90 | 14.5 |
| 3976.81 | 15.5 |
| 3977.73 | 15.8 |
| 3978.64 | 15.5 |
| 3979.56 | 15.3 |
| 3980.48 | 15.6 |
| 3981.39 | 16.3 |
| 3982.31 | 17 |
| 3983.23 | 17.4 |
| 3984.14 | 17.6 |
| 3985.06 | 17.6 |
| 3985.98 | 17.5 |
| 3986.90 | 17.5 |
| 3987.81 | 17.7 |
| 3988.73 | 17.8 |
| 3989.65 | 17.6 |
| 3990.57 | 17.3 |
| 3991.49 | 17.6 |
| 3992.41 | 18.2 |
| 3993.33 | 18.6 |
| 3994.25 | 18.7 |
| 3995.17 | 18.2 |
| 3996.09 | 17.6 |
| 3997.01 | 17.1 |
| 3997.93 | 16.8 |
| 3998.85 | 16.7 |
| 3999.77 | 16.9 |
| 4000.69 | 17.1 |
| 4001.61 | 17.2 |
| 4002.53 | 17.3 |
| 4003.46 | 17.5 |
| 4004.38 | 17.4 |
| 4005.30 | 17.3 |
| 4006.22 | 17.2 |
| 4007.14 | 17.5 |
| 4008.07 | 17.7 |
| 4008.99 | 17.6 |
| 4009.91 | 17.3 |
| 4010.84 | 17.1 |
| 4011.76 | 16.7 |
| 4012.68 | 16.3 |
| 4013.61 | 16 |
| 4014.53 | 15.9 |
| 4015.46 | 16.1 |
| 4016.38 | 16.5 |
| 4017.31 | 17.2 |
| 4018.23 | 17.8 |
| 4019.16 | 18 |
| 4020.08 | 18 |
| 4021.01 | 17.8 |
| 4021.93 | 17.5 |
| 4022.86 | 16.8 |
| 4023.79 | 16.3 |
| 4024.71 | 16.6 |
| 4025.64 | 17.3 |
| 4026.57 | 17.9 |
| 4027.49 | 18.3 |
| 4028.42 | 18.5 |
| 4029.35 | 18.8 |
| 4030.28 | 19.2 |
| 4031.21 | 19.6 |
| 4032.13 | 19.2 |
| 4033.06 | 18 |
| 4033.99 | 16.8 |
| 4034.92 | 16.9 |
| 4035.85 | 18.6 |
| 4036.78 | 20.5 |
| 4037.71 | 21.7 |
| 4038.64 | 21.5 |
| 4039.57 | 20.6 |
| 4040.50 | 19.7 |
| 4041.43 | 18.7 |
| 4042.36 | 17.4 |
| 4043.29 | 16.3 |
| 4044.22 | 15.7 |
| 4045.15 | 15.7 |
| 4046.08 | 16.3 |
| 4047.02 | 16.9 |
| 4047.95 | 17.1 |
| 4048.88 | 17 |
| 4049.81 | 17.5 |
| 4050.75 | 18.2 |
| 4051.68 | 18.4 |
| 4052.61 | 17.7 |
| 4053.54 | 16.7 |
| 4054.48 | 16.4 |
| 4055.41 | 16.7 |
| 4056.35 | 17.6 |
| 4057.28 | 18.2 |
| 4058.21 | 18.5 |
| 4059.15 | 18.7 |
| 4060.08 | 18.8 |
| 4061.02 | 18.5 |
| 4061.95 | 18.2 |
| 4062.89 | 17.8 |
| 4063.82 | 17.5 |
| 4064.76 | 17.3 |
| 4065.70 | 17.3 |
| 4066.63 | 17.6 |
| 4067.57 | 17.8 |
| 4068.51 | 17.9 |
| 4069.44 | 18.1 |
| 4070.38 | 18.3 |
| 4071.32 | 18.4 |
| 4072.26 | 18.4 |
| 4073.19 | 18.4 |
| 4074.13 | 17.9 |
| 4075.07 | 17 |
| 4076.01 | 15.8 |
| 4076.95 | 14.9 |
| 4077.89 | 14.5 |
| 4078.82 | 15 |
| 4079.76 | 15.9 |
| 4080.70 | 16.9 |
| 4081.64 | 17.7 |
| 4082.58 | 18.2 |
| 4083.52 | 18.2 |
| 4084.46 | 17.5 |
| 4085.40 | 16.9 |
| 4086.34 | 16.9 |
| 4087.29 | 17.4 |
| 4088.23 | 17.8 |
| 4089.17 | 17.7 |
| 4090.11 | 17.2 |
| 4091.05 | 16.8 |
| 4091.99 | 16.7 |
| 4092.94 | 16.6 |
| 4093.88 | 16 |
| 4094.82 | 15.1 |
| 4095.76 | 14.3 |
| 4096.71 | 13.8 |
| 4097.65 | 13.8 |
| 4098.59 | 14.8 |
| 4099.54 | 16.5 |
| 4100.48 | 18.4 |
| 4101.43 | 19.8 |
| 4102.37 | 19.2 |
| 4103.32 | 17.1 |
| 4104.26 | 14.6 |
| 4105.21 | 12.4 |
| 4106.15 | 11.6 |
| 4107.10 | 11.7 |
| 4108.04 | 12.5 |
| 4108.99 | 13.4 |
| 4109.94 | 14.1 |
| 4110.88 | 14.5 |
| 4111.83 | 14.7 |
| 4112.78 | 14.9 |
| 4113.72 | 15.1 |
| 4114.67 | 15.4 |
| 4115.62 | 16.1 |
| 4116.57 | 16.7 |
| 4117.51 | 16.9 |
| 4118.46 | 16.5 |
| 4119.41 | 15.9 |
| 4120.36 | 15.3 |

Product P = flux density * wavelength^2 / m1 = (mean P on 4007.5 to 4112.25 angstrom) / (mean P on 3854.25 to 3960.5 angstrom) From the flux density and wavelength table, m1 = 1.19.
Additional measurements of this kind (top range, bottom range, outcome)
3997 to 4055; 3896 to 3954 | 1.19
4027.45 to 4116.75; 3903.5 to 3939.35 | 1.17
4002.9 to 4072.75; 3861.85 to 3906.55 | 1.25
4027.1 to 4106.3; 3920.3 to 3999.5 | 1.19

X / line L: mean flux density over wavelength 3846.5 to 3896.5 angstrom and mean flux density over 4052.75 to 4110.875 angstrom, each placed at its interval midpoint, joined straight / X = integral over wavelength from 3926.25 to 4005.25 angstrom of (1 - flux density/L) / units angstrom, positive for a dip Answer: 2.9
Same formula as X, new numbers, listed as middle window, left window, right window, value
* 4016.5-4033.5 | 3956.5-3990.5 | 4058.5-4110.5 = -2.47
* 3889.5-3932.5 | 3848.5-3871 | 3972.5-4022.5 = 1.99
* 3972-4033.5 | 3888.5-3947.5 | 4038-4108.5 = -2.85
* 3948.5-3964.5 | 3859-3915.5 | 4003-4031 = 1.32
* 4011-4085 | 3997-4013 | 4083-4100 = -3.83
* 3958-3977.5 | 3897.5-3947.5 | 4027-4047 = 3.98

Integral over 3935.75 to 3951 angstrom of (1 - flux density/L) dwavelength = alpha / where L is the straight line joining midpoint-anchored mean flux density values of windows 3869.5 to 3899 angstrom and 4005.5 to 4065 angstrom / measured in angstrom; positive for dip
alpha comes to 0.6 angstrom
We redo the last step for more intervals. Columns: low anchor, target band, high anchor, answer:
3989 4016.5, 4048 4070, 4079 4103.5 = -1.0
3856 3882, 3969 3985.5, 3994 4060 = 2.4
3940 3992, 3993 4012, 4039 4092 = -1.7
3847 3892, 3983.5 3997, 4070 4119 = -1.6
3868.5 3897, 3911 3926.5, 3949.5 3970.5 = -2.3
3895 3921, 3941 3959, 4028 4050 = 0.9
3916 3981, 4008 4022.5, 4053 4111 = -1.2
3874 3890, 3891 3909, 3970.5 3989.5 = 0.6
